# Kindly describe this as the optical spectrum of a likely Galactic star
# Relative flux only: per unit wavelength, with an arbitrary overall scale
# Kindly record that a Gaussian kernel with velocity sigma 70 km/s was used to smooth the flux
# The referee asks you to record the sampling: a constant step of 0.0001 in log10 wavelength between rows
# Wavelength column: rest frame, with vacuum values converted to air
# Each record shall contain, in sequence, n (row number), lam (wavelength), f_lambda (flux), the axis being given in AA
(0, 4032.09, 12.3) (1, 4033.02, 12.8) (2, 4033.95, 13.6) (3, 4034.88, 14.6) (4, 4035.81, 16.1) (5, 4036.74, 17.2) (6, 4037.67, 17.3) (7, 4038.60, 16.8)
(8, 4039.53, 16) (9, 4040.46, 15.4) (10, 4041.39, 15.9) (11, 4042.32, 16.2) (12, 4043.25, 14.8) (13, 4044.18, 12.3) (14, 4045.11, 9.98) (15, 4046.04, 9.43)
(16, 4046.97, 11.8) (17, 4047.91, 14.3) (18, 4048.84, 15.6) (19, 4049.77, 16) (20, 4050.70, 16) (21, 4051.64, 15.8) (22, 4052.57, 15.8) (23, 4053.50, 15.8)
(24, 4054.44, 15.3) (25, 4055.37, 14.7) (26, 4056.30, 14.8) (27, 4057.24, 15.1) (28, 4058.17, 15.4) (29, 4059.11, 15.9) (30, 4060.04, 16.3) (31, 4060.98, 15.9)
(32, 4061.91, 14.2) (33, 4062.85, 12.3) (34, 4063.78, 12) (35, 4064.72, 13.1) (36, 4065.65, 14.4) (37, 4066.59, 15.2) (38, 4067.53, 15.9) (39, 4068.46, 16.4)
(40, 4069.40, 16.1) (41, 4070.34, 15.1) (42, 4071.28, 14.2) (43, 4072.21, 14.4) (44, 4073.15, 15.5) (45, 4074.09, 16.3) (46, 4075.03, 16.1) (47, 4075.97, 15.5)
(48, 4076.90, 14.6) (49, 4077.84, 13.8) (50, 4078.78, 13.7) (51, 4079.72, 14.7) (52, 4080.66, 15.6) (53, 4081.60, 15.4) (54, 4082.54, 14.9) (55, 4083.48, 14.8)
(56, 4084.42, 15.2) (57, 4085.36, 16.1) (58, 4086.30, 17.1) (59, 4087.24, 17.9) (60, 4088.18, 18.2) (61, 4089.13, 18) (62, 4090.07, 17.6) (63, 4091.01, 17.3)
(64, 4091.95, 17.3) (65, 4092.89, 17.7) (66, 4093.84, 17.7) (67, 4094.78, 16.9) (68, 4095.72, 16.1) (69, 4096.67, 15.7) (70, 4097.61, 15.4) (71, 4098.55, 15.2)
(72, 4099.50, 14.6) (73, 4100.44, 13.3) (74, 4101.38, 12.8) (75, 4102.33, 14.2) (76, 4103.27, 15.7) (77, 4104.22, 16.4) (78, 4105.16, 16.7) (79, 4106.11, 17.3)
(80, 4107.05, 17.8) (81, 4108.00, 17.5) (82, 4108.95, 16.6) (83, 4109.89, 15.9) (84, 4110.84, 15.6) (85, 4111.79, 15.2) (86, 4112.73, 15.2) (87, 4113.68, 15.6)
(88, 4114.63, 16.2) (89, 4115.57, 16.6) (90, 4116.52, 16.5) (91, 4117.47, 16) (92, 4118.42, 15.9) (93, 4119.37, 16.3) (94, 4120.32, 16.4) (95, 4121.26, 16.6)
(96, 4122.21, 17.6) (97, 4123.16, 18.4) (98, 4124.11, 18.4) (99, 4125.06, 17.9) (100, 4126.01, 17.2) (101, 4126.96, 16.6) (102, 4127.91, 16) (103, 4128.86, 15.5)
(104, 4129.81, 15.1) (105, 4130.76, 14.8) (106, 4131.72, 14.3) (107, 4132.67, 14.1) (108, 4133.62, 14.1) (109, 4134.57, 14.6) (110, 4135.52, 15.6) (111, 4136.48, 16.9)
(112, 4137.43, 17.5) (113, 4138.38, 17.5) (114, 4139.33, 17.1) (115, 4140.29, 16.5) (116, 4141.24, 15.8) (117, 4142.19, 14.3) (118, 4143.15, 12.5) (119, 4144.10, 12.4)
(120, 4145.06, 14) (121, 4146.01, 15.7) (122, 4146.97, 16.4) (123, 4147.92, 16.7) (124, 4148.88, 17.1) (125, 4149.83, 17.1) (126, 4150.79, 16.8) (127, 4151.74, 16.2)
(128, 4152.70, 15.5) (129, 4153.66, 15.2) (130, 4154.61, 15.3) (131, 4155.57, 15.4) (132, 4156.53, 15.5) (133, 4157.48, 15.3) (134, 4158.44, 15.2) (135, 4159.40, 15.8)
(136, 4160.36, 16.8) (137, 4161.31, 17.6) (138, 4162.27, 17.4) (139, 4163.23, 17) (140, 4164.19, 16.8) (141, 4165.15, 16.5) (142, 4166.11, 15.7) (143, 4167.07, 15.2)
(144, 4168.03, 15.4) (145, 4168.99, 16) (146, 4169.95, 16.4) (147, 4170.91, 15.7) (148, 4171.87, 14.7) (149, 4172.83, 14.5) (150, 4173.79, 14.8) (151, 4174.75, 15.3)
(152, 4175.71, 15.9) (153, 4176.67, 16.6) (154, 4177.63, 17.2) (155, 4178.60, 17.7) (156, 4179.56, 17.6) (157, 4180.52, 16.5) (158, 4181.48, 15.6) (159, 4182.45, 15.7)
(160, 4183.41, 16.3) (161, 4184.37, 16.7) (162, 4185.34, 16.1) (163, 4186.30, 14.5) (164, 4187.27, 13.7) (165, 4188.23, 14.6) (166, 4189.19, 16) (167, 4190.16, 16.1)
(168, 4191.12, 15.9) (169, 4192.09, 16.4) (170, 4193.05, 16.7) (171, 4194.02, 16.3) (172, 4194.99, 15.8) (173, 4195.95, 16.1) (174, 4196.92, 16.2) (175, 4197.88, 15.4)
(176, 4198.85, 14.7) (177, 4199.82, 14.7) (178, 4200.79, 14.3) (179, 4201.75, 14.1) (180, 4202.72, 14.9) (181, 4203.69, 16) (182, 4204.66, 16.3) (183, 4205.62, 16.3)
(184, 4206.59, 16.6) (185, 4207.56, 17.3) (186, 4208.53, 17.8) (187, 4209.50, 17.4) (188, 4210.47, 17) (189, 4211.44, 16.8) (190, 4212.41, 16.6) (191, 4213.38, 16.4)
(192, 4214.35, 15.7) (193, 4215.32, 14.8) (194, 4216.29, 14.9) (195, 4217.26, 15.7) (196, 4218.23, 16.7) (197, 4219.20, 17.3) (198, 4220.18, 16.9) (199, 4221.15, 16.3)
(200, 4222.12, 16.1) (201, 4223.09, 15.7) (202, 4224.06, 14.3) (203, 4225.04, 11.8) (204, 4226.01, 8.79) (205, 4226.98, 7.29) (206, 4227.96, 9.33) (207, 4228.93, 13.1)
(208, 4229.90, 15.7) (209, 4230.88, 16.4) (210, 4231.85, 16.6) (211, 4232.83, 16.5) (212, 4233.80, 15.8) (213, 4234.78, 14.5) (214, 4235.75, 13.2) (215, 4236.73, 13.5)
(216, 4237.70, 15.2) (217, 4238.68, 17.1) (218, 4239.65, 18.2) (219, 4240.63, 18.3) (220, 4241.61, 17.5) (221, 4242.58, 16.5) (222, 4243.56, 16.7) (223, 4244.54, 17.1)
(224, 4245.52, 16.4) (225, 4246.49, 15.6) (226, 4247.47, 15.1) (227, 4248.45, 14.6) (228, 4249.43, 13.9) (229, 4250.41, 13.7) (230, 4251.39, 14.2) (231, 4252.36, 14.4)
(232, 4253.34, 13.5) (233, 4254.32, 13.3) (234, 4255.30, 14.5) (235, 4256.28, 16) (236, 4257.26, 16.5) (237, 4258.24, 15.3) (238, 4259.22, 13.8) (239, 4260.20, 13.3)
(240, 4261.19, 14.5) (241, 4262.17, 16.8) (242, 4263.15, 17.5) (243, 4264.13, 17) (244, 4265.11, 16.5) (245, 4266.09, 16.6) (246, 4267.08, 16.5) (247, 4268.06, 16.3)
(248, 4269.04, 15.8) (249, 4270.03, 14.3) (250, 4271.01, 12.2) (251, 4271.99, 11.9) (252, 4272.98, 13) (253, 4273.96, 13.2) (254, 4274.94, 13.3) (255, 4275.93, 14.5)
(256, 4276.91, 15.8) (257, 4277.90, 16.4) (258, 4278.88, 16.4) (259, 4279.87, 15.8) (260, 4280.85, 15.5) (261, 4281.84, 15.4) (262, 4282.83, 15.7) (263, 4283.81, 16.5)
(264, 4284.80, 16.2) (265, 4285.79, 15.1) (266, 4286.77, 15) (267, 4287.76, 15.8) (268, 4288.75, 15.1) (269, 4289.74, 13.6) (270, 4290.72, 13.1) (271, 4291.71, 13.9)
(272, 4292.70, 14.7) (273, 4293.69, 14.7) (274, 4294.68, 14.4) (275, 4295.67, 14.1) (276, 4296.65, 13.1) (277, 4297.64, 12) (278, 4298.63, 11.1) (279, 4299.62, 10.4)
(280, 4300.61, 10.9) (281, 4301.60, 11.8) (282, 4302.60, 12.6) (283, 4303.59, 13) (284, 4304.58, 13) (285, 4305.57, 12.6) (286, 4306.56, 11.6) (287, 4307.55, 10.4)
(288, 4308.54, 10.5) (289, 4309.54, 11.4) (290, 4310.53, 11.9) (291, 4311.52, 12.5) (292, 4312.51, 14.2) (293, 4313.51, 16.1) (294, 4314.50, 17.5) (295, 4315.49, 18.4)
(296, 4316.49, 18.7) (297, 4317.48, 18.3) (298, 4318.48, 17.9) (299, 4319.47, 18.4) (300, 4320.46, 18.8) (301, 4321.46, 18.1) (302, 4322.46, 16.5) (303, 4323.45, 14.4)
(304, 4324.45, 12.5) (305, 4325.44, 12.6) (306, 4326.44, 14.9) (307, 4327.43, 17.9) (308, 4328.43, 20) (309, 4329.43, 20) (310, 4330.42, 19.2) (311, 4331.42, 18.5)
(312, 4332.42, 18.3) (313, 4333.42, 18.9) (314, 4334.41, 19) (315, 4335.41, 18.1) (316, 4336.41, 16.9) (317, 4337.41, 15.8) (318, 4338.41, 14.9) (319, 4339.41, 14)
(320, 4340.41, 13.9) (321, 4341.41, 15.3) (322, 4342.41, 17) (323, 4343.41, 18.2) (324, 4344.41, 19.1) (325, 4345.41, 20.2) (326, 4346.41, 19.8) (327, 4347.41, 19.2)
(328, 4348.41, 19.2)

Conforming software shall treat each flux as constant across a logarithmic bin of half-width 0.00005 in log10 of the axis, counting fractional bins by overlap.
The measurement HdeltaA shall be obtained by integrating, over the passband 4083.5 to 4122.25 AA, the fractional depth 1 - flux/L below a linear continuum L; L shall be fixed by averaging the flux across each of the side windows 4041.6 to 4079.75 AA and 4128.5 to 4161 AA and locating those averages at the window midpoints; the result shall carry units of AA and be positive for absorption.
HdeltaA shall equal -2.9 AA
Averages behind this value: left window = 14.7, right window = 15.6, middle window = 16.3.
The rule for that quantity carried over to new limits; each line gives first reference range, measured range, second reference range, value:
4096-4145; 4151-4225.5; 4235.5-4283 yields -1.66 AA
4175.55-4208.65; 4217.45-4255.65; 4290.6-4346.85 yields 2.00 AA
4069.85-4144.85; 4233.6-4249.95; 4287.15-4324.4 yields -1.22 AA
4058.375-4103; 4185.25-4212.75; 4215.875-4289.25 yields -1.22 AA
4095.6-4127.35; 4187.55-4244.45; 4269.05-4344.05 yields 0.22 AA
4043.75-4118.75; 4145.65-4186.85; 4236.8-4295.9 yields -2.05 AA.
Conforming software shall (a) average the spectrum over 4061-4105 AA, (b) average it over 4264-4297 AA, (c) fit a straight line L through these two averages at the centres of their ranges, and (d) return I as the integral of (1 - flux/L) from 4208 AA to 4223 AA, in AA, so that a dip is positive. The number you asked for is -1.3 AA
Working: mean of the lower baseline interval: 15.5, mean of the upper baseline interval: 14.9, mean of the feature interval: 16.4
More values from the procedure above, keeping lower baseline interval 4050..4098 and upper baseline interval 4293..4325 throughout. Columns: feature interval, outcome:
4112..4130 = -1.4 AA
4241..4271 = -2.0 AA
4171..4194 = -1.5 AA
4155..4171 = -1.1 AA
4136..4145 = -0.2 AA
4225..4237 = 1.1 AA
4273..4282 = -0.4 AA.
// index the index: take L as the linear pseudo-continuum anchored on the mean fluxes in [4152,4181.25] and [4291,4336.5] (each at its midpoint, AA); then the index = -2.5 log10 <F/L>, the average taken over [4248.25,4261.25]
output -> 0.08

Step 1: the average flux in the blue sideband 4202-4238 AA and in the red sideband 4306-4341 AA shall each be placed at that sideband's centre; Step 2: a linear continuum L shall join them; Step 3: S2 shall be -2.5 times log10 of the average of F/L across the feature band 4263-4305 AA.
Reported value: 0.094 mag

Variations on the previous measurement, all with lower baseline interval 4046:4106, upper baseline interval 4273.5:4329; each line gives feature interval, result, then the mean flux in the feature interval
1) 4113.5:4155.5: -0.05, 16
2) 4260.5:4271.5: -0.07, 15.8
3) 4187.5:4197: -0.07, 15.9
